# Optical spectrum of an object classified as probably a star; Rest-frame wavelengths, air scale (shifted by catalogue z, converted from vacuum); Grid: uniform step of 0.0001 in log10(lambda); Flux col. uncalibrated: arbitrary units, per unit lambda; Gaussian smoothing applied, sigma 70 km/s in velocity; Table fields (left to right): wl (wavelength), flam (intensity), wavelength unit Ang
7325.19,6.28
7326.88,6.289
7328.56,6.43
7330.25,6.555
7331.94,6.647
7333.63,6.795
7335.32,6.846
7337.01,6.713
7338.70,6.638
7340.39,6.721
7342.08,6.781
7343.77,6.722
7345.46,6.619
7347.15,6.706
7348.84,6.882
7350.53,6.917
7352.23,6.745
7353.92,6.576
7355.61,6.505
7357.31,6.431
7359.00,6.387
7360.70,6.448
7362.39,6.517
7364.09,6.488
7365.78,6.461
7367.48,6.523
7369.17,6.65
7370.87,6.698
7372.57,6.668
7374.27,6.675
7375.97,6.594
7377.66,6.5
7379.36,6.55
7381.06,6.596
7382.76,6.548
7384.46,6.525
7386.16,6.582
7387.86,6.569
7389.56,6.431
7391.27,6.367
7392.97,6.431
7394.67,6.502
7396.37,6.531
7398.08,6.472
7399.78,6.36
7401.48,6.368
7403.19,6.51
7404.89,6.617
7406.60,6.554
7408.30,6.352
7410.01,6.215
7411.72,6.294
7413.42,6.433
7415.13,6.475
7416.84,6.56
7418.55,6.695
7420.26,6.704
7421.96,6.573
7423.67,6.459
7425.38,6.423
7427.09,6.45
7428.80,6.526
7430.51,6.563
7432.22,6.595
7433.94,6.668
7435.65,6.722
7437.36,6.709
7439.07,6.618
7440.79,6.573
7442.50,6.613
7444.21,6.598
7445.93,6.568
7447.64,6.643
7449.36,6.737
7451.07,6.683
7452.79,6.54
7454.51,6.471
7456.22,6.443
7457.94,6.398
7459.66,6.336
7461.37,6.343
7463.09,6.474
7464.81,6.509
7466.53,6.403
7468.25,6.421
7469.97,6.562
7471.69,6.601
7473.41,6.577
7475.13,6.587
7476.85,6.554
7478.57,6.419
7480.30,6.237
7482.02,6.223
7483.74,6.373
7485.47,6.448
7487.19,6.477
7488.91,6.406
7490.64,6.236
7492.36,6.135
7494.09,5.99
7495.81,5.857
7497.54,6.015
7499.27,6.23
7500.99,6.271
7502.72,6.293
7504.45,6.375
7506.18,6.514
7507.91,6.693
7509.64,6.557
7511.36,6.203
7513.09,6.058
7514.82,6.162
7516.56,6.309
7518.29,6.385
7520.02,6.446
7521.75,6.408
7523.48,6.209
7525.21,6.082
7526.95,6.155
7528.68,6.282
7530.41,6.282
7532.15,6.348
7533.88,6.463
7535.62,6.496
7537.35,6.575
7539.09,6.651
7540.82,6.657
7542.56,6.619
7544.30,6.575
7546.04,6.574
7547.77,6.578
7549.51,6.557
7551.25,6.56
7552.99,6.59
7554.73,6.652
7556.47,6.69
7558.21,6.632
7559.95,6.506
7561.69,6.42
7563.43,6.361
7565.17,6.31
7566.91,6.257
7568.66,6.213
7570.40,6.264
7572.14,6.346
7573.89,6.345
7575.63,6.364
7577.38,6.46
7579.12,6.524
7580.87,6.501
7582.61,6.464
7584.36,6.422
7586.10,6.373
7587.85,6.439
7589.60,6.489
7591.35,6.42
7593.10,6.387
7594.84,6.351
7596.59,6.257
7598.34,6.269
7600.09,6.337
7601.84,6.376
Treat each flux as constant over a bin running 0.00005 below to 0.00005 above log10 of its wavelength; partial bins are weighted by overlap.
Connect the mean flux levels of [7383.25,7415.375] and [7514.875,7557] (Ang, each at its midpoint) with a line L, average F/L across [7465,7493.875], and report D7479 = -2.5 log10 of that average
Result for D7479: 0.01 mag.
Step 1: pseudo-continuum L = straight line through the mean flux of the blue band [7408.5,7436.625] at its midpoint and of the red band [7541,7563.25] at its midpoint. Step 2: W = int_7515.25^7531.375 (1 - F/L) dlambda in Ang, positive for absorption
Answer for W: 0.7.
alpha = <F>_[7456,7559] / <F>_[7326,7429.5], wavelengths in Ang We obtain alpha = 1.0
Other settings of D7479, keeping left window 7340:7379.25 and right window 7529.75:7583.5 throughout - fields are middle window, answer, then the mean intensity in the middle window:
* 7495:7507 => 0.05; 6.22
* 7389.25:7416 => 0.03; 6.43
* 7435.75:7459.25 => 0.00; 6.58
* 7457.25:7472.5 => 0.02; 6.45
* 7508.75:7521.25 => 0.03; 6.31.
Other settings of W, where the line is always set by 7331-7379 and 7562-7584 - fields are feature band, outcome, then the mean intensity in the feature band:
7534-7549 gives -0.4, 6.58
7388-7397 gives 0.2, 6.46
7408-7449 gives 0.0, 6.55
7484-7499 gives 0.6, 6.2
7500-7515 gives 0.2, 6.36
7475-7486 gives 0.2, 6.39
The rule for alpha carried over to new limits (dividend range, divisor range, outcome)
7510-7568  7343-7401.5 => 0.98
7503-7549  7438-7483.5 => 0.99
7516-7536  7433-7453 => 0.95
